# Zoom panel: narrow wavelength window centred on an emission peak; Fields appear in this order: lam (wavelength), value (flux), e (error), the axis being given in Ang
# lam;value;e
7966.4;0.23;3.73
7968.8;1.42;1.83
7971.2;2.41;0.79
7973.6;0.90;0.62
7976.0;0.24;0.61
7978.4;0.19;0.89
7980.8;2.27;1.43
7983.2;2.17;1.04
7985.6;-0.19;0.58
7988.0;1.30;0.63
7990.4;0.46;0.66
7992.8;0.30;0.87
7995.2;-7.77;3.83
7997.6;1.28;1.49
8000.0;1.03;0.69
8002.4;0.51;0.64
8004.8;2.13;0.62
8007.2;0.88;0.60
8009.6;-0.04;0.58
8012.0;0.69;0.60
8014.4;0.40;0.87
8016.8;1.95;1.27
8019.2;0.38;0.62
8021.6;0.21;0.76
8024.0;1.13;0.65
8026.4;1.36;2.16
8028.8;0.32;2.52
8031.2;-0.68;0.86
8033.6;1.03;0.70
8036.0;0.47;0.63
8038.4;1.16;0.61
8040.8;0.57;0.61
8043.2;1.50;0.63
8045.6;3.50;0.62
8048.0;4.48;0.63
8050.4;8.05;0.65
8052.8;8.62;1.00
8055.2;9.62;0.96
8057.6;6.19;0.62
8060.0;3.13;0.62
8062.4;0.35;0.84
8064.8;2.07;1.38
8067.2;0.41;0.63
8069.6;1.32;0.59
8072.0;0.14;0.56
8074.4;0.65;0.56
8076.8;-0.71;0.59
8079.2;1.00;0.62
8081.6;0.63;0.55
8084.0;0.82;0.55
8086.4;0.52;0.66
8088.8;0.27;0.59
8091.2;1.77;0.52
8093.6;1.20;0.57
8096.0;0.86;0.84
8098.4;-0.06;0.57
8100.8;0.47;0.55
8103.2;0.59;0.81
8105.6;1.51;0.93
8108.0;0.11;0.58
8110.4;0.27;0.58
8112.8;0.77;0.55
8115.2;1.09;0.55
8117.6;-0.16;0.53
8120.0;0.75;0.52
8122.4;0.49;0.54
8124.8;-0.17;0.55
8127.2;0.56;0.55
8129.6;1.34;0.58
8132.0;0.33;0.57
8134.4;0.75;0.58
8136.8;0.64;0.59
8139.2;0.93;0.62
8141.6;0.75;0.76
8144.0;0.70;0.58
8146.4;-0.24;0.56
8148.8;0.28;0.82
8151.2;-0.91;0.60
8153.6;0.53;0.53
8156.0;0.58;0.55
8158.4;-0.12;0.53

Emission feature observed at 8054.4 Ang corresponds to [O II]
